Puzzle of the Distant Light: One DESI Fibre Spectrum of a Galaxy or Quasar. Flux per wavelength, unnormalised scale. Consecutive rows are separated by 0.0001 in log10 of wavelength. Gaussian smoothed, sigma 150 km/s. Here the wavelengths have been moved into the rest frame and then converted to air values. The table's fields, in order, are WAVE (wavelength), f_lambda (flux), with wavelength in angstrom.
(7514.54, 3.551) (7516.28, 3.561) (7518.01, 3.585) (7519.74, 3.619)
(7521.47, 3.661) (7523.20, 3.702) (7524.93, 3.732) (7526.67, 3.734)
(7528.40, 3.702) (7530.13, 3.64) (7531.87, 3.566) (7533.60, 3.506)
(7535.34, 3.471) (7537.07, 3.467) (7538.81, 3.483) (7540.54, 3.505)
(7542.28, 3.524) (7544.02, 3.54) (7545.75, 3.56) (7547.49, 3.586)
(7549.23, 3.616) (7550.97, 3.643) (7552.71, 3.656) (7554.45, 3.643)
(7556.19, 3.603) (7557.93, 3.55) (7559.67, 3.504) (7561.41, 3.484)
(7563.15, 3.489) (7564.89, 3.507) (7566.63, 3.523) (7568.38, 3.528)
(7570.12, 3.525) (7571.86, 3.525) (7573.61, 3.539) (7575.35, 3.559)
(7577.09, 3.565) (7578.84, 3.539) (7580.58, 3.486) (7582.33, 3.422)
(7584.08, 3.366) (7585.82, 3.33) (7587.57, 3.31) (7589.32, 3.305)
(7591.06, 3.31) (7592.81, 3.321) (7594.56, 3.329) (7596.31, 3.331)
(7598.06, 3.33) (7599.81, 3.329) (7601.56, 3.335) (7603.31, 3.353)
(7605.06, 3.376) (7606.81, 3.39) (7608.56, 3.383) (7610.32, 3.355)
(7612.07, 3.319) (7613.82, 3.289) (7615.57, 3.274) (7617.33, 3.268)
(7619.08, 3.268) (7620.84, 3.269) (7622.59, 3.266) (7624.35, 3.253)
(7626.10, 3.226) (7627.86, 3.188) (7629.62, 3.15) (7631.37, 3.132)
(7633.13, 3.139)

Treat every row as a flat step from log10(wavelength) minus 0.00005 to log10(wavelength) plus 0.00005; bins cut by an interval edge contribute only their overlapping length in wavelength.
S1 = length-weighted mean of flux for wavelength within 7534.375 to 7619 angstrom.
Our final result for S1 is 3.45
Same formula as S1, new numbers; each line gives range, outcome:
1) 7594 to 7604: 3.33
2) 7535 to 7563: 3.55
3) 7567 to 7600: 3.42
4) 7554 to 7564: 3.54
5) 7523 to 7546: 3.58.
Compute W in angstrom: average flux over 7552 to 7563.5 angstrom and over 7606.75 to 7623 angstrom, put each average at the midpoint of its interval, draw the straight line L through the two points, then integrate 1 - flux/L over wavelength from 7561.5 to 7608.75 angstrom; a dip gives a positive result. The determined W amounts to 0.3 angstrom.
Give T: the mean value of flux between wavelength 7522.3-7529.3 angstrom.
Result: 3.72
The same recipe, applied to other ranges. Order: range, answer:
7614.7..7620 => 3.27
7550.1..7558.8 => 3.62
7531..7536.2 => 3.51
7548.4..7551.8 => 3.63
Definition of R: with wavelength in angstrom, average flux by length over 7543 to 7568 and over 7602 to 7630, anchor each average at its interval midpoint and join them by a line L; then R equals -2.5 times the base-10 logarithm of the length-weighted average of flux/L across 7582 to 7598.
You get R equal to 0.02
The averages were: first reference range 3.56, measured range 3.33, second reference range 3.29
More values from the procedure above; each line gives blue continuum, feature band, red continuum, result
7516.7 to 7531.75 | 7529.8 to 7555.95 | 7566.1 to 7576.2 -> 0.016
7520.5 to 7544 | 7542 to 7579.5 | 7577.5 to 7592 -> -0.023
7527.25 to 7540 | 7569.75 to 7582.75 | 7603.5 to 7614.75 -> -0.026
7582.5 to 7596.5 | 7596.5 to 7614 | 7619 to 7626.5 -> -0.017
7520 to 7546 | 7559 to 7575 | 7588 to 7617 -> -0.017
